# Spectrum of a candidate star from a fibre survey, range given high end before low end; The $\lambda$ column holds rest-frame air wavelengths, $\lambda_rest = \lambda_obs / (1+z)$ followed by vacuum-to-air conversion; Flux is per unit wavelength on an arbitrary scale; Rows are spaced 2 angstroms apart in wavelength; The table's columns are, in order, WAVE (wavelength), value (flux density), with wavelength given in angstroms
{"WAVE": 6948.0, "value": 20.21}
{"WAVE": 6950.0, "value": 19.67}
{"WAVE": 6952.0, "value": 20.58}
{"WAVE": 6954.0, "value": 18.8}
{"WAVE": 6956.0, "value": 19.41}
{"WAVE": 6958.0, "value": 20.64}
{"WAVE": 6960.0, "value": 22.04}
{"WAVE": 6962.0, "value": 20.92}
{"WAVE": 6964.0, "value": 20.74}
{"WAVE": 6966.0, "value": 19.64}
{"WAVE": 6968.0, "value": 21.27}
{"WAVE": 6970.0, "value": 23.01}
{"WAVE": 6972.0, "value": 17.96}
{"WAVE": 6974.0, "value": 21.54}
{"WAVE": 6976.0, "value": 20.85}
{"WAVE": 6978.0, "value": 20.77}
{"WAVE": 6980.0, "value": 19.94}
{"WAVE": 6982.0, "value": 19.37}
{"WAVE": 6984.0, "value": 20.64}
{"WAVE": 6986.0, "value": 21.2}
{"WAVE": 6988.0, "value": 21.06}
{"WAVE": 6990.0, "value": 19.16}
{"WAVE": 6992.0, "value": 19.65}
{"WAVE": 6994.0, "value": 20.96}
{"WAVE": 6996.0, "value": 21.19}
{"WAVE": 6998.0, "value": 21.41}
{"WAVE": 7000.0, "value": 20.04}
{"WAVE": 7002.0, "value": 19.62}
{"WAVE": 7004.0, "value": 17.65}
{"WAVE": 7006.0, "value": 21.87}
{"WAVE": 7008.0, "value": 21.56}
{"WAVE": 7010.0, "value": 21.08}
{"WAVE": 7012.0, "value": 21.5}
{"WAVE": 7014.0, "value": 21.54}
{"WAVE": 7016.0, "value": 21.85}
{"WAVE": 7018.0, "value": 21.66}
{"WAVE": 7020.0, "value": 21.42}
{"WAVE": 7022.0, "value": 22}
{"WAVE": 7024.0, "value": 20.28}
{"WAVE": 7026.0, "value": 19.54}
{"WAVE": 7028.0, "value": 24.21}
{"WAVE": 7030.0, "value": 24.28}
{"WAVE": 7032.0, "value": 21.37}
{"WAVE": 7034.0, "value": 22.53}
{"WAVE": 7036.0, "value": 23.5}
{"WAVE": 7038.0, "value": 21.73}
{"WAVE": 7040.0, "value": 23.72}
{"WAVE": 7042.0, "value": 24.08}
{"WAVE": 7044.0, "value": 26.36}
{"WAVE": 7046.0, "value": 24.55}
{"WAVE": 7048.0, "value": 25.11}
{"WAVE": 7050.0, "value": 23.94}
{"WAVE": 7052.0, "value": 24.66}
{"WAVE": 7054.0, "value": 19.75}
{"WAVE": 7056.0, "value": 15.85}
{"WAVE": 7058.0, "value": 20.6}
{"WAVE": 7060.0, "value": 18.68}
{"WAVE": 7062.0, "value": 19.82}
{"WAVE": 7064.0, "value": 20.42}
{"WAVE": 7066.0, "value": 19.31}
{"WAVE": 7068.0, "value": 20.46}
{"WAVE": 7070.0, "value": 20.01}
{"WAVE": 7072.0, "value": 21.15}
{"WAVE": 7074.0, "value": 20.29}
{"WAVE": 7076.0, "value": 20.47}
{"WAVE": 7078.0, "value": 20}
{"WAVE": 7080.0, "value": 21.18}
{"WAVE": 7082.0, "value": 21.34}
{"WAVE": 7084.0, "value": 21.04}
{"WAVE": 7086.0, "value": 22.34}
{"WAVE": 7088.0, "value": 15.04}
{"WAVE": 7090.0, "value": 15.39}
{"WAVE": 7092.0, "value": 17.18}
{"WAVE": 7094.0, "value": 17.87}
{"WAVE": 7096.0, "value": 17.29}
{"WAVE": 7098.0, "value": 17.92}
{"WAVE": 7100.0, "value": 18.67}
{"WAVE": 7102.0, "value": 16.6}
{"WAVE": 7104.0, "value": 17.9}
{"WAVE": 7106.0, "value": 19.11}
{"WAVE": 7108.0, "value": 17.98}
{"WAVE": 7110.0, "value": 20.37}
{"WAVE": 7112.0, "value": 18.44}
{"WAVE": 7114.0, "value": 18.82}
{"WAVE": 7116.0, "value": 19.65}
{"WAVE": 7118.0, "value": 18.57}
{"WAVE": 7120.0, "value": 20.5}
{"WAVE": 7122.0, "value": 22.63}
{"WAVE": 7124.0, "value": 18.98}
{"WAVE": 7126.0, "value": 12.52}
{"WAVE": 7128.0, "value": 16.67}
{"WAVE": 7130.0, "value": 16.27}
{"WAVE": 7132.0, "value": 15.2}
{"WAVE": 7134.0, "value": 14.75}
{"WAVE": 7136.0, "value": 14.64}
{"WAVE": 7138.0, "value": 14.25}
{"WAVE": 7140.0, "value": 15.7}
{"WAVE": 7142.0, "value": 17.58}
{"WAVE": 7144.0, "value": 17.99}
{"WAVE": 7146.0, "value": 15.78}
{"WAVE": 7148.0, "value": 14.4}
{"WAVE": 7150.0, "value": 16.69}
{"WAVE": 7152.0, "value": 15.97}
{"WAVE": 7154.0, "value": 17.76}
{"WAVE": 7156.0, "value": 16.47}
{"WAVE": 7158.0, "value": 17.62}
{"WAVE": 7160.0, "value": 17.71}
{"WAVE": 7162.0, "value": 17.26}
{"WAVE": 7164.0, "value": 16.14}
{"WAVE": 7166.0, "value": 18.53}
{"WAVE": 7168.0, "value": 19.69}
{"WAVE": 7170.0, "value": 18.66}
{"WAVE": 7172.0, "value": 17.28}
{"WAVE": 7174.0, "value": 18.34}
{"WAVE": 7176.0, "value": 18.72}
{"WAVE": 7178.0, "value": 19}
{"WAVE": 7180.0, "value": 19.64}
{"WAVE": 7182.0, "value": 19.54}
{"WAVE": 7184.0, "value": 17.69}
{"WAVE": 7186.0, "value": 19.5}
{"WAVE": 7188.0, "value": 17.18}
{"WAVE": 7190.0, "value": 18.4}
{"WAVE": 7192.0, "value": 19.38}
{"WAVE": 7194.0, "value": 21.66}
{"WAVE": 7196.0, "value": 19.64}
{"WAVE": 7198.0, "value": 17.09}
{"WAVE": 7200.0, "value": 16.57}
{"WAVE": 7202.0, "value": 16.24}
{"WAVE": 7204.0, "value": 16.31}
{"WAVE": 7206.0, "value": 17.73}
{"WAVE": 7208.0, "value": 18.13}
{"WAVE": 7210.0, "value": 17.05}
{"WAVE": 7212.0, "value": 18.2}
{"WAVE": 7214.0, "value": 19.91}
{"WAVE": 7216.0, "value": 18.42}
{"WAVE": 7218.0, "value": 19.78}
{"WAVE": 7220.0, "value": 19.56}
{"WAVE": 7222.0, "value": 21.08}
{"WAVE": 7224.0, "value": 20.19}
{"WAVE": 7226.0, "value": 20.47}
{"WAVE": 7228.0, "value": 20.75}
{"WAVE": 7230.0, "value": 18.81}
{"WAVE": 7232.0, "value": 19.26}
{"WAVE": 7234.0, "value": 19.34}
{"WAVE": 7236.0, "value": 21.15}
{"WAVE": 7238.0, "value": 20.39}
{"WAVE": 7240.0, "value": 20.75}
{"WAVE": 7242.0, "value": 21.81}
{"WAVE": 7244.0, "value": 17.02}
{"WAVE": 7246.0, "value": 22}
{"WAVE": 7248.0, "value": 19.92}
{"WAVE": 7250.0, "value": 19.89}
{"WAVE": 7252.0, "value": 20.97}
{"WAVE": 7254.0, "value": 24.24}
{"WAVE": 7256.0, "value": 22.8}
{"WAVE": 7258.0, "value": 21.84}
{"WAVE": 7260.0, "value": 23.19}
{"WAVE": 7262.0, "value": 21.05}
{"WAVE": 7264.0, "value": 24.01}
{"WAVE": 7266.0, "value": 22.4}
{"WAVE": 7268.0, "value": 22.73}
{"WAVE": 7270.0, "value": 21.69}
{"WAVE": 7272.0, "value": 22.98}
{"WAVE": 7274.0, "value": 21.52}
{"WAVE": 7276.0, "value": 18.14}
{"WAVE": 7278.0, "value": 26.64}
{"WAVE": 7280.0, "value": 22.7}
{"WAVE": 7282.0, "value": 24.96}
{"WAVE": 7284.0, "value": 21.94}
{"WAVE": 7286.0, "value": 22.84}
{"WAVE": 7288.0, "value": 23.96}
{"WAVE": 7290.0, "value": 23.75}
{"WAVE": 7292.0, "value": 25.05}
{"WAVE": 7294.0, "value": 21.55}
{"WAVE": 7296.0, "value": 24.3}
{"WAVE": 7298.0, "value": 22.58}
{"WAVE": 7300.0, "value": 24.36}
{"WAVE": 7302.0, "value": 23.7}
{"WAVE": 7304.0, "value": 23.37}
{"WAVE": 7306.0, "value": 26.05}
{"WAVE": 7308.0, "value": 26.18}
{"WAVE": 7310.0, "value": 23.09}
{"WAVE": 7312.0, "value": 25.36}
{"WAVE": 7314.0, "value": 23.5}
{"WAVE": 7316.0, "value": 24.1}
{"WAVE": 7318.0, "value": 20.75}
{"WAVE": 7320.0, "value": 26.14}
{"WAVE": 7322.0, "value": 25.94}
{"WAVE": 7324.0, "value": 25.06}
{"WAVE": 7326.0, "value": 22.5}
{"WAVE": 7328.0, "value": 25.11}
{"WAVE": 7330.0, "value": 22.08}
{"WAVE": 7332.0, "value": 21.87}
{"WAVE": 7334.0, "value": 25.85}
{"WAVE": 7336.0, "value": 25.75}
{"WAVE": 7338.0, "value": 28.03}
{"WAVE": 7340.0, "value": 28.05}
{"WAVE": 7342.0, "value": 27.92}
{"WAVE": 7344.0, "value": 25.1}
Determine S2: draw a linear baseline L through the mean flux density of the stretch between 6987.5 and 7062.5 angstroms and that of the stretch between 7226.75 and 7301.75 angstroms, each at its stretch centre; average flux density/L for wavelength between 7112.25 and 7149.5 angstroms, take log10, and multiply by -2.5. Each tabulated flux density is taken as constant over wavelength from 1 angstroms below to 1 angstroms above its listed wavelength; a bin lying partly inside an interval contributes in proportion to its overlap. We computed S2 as 0.27 mag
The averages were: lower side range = 21.6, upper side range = 22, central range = 17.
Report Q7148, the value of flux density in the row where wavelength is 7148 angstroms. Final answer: 14.4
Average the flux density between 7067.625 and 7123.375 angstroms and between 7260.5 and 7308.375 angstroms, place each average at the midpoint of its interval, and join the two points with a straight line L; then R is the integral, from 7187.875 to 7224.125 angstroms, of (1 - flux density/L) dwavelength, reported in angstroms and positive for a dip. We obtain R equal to 5.1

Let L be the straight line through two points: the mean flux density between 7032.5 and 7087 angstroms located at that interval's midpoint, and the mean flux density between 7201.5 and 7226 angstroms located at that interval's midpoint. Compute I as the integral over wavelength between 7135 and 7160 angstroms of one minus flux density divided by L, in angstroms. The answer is 4.5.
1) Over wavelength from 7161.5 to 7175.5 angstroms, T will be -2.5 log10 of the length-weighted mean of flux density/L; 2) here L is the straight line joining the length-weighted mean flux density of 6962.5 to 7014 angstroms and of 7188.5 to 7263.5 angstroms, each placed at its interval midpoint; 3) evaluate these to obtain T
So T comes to 0.11 mag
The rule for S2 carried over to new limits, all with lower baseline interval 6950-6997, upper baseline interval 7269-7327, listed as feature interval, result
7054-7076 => 0.09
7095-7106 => 0.21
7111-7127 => 0.17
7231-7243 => 0.13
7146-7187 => 0.25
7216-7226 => 0.14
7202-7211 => 0.30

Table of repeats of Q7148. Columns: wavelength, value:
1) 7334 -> 25.85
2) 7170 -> 18.66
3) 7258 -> 21.84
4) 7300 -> 24.36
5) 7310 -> 23.09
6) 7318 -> 20.75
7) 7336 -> 25.75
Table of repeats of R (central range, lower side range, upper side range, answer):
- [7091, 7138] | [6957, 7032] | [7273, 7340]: 9.4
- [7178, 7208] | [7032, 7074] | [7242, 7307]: 5.3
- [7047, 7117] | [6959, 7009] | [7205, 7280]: 3.6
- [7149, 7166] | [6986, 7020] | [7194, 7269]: 2.7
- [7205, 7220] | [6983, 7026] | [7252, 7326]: 2.8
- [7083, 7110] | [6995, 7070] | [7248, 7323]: 4.8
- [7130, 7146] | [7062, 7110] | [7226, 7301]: 3.4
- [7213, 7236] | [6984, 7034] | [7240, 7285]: 2.1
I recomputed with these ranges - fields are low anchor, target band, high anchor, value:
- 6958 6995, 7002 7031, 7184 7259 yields -1.39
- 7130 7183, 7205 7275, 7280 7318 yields 1.52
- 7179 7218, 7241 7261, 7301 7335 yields -0.43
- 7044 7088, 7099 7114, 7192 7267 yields 1.64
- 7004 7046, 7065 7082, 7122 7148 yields -0.79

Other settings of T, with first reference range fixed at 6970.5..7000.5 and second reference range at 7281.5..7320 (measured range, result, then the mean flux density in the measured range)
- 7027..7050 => -0.13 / 23.8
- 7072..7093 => 0.10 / 19.5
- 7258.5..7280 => 0.05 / 22.4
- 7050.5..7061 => 0.06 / 20.1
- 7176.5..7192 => 0.20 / 18.8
